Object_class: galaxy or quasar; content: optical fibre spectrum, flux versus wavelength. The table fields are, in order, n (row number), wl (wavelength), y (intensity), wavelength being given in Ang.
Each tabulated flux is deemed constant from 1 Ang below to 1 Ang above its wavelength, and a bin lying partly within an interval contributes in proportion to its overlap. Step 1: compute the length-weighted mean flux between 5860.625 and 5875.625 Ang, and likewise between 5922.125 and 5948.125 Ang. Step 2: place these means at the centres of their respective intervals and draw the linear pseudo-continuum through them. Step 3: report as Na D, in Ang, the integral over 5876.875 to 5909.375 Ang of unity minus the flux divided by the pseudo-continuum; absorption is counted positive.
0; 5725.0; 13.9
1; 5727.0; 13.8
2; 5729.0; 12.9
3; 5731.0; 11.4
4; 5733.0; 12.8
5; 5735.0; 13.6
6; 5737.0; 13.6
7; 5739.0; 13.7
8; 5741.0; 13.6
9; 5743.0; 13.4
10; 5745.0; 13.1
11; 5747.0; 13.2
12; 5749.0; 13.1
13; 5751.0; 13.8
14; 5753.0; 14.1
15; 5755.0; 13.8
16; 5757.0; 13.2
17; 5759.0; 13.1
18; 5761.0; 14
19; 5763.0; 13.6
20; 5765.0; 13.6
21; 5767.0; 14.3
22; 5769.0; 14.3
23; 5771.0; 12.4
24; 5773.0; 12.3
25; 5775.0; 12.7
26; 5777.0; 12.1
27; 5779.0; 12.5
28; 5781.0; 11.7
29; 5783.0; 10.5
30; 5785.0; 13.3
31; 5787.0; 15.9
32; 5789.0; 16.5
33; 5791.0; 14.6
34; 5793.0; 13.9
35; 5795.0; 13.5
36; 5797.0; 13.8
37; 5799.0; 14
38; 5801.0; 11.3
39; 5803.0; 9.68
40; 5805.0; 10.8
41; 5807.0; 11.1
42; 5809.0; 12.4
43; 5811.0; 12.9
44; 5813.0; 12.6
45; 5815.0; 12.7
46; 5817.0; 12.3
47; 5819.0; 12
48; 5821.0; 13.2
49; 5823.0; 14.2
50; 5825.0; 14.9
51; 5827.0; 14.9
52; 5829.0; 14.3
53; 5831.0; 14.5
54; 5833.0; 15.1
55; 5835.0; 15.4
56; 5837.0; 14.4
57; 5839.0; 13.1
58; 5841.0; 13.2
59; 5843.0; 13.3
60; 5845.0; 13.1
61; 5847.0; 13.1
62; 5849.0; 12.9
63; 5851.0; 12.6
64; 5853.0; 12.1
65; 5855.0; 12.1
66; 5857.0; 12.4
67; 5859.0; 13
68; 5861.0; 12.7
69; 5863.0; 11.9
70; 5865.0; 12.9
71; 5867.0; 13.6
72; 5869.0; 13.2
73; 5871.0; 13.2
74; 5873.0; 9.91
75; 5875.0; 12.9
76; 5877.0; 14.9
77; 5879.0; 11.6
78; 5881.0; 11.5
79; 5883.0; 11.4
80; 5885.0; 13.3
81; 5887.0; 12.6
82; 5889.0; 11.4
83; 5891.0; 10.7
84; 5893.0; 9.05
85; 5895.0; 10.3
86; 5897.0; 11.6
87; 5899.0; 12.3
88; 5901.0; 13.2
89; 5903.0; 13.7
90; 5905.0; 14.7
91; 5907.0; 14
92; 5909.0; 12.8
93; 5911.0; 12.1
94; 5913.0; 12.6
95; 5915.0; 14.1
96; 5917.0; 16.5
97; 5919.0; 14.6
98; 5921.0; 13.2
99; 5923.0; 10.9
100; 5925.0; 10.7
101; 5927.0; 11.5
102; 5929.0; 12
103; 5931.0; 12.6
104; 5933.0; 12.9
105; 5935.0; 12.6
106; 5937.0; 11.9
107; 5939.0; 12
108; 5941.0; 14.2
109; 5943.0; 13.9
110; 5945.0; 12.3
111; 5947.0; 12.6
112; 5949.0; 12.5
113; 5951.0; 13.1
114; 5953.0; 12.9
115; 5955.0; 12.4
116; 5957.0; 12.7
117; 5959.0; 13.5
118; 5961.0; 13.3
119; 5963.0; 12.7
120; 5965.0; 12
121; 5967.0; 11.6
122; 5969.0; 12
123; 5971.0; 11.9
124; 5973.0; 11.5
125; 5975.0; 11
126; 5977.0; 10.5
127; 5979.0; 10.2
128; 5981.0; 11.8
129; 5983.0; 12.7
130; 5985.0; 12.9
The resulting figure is 0.6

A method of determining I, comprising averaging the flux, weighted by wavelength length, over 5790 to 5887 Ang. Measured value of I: 13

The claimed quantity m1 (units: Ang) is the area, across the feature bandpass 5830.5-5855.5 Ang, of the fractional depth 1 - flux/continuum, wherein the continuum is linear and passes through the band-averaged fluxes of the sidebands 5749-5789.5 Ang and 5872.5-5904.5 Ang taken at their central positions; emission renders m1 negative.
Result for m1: -1.9 Ang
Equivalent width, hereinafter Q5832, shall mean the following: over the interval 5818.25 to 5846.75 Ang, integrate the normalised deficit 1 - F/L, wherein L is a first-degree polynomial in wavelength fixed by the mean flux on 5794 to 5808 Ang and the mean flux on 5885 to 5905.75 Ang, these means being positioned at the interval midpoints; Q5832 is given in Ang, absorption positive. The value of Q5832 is -4.6 Ang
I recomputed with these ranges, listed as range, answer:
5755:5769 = 13.7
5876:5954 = 12.6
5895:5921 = 13.4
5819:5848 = 14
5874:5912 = 12.3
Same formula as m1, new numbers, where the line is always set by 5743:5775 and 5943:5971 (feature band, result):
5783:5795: -1.0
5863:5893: 1.6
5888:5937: 1.2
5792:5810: 1.3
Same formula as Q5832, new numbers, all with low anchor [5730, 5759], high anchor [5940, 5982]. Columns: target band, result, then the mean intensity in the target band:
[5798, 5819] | 1.67 Ang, 12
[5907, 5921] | -1.37 Ang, 13.8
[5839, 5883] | 0.42 Ang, 12.7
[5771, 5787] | 0.90 Ang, 12.4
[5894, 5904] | 0.30 Ang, 12.2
